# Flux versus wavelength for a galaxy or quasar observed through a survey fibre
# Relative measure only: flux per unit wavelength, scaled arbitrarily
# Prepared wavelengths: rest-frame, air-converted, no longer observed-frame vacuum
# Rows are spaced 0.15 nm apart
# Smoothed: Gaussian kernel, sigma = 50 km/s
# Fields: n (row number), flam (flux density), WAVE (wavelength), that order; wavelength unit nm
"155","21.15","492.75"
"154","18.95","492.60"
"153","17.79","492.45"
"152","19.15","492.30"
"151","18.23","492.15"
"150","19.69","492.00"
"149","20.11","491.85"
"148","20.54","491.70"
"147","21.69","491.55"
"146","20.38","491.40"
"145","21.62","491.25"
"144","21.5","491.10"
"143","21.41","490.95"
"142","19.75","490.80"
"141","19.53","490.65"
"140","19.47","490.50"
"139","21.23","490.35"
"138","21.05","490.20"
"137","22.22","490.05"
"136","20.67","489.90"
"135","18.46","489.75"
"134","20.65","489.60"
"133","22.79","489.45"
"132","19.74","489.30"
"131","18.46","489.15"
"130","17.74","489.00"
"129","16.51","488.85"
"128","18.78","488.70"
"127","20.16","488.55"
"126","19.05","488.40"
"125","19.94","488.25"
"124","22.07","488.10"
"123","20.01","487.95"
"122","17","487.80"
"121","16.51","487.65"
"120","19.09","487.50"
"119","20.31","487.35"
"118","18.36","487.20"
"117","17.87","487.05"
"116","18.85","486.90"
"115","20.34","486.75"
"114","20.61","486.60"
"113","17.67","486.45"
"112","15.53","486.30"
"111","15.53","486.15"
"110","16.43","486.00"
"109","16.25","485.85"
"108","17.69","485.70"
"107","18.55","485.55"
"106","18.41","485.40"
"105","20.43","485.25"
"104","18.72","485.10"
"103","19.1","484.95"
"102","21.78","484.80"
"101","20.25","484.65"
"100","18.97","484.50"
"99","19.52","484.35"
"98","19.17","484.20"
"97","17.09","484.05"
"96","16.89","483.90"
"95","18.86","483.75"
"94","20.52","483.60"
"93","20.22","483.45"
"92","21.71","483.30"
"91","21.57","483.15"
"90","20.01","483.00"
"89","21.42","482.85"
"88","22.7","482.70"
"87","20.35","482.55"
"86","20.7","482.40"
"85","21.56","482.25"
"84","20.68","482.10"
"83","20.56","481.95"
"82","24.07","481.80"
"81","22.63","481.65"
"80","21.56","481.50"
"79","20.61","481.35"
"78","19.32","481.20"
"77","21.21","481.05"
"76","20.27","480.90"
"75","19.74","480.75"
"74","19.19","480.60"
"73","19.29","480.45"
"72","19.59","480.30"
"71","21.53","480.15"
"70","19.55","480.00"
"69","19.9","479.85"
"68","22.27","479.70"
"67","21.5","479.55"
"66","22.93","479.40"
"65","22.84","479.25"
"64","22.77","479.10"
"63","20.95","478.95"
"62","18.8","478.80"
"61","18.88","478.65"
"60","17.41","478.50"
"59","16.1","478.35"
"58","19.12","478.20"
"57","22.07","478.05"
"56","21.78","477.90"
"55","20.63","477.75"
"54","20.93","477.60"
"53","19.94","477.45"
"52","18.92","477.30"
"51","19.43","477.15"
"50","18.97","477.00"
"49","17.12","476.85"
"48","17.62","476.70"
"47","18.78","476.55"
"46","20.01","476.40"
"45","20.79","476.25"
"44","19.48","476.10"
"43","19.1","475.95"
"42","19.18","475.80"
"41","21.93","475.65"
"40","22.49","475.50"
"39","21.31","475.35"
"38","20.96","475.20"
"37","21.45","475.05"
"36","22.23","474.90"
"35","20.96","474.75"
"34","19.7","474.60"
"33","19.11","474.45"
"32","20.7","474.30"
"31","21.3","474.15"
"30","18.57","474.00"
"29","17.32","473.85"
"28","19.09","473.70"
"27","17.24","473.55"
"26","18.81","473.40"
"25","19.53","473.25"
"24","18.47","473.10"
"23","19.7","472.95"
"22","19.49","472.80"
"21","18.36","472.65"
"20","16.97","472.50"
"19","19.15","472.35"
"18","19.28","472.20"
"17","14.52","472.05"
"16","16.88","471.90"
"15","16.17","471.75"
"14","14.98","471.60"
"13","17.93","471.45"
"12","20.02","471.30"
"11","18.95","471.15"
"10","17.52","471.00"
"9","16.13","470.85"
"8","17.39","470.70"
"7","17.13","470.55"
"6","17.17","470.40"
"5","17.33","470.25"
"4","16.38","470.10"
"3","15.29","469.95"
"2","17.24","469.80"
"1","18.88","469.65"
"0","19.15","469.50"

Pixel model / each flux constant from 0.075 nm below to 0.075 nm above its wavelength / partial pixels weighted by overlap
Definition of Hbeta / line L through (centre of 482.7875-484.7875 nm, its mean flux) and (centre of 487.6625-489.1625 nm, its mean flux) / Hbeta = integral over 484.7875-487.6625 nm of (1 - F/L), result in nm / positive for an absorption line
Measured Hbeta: 0.14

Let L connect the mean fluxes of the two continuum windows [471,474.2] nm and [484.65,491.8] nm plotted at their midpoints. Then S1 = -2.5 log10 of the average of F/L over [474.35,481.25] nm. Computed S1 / -0.09 mag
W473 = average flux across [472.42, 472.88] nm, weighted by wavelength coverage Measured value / 18.3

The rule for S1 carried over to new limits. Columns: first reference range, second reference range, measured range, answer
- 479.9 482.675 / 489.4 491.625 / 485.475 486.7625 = 0.186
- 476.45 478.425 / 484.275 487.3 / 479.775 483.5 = -0.101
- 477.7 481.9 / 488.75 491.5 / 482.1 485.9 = 0.037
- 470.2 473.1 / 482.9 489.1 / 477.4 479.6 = -0.123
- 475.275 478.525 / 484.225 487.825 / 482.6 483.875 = -0.100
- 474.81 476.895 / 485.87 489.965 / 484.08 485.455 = -0.019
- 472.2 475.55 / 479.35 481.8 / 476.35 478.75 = 0.058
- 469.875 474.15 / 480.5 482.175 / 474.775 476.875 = -0.069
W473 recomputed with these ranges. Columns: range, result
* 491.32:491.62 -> 21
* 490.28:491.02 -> 20.3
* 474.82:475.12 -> 21.8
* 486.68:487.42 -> 19.1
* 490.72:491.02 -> 20.5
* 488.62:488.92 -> 17.7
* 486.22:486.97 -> 18.6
